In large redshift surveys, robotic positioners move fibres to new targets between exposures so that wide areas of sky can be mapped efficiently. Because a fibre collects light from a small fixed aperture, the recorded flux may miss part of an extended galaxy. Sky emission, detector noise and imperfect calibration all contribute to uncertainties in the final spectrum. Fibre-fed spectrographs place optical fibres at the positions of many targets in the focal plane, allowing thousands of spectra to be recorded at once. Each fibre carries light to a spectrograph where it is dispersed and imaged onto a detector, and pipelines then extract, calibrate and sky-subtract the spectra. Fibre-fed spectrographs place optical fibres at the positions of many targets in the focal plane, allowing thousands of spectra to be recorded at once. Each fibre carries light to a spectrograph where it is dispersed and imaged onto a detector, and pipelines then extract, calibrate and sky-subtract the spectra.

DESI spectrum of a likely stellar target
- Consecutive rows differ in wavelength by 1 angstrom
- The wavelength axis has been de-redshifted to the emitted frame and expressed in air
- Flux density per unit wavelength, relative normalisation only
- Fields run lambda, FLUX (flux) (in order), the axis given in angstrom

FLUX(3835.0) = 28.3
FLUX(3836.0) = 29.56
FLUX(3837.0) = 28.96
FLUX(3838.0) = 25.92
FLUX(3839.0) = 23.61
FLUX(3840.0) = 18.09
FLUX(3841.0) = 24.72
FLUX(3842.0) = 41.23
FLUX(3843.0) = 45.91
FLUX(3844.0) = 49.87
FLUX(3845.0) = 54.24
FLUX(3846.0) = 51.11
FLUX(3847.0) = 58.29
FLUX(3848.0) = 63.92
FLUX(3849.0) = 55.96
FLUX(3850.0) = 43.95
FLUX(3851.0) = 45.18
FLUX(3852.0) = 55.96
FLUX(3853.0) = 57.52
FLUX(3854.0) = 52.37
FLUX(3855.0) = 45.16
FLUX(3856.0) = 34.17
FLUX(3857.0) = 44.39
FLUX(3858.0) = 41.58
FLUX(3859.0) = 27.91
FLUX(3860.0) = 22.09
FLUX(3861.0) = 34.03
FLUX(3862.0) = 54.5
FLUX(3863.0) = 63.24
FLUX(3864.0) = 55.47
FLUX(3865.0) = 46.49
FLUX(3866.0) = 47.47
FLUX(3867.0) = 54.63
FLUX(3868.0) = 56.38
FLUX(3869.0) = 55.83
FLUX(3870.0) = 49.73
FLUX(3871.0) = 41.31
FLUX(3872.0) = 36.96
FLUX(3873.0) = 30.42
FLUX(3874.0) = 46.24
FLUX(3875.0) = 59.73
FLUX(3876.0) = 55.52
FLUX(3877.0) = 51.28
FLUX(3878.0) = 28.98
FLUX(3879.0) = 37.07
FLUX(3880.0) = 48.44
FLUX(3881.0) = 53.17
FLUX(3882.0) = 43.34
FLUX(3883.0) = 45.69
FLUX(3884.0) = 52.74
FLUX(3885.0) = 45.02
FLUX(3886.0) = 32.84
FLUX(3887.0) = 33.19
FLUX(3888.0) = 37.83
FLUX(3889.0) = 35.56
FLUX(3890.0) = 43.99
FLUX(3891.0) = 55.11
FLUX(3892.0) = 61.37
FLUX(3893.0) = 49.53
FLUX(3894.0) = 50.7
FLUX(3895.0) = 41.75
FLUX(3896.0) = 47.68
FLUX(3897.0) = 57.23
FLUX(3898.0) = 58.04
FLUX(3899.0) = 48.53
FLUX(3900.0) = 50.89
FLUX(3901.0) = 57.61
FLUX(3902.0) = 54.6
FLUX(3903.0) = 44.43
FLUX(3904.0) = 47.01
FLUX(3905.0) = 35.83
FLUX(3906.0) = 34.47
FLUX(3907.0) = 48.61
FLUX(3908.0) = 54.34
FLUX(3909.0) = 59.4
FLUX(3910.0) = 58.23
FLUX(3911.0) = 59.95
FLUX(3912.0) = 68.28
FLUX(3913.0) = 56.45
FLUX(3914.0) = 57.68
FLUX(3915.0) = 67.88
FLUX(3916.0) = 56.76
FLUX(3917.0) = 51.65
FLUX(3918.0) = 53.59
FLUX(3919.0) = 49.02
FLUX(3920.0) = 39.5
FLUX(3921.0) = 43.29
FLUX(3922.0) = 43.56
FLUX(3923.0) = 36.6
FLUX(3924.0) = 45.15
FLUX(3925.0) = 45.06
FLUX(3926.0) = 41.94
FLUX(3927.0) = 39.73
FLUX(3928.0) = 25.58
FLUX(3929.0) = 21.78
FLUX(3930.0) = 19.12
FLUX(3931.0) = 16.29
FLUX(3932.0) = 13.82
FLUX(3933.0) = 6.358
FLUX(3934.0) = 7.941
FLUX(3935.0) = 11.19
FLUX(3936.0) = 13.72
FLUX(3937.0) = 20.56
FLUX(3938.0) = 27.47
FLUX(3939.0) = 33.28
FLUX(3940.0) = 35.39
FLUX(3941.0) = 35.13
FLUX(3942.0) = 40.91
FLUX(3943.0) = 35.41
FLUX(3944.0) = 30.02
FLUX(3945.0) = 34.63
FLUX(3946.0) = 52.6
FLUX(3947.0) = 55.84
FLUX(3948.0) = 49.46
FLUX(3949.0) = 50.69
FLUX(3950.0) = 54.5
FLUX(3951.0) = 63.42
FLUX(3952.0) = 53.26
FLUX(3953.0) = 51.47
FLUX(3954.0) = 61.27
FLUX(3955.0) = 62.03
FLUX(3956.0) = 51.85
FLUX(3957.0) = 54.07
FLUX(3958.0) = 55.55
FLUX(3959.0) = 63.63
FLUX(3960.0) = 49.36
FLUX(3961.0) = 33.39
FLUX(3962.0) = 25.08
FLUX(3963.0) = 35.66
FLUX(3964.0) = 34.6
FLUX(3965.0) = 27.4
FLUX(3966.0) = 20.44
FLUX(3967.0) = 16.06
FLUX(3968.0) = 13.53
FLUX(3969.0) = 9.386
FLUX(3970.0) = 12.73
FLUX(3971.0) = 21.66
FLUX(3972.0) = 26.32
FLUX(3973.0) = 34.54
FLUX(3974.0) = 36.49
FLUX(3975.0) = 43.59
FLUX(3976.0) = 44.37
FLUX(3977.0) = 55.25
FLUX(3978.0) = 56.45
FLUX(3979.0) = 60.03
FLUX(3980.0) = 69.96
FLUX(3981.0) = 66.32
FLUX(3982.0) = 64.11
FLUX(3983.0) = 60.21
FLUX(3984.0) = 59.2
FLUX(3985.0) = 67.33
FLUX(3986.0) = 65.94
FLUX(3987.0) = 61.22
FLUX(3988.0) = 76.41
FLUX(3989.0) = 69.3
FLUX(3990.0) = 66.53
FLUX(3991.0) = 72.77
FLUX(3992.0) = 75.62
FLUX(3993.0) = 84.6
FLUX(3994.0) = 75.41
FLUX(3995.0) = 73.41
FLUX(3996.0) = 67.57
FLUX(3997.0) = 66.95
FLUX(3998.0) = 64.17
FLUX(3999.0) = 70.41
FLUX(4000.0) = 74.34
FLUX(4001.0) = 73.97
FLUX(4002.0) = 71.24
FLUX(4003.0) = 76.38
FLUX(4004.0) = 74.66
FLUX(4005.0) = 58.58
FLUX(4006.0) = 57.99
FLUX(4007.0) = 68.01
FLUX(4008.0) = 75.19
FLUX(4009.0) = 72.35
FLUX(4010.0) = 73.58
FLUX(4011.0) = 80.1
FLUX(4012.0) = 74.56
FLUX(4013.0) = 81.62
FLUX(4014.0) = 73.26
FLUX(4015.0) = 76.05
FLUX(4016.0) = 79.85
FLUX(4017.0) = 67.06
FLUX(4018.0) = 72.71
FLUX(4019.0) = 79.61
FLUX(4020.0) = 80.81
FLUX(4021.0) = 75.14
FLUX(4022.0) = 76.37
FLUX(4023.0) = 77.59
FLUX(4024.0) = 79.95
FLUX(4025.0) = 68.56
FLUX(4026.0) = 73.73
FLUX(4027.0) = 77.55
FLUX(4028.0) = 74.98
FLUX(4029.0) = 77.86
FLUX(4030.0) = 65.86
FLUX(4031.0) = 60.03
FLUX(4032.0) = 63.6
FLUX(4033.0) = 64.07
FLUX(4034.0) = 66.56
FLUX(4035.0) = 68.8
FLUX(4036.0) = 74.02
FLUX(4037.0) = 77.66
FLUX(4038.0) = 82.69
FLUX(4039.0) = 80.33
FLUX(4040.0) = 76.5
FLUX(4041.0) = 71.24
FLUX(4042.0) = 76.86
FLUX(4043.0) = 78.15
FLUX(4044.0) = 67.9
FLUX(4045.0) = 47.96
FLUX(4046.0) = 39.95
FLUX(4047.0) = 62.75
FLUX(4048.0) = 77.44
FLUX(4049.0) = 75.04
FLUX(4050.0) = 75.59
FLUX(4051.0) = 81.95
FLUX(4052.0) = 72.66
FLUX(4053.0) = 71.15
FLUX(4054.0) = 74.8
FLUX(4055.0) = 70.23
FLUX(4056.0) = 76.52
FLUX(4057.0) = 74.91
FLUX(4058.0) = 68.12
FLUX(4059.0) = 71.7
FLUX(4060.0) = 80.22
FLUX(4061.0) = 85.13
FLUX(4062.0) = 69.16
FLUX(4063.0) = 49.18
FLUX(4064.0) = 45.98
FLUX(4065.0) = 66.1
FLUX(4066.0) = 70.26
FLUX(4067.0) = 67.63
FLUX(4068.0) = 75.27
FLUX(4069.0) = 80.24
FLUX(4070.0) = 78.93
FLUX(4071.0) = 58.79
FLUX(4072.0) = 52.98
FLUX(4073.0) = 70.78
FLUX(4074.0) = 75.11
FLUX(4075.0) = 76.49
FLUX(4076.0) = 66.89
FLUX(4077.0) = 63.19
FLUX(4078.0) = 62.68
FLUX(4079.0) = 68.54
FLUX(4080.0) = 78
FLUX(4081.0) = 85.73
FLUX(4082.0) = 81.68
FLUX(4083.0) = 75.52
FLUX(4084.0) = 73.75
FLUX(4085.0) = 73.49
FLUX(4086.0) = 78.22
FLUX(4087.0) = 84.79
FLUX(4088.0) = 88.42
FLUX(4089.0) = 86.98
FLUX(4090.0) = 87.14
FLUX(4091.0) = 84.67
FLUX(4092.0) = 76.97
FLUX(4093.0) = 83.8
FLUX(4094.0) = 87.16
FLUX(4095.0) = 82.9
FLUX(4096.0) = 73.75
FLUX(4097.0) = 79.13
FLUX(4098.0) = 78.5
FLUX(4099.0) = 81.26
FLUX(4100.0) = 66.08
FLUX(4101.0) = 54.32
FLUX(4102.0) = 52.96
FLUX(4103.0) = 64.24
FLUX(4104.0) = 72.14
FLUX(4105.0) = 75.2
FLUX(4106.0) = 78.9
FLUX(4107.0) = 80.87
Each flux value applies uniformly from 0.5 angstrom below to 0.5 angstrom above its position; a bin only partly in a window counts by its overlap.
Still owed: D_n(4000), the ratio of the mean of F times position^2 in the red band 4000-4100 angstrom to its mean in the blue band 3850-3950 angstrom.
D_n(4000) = 1.81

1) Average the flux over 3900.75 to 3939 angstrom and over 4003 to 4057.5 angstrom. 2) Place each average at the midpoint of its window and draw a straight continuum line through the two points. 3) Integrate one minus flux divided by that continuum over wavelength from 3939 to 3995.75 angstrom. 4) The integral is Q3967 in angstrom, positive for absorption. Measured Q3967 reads 5.4 angstrom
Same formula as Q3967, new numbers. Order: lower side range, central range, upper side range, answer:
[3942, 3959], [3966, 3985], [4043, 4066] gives 4.75 angstrom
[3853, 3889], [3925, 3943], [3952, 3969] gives 7.19 angstrom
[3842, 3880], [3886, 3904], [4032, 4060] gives 1.25 angstrom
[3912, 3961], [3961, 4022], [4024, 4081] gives -3.48 angstrom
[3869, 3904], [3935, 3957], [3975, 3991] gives 5.35 angstrom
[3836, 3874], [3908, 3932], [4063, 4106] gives 3.07 angstrom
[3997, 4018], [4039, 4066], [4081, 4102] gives 2.06 angstrom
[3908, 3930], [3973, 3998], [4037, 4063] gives -1.30 angstrom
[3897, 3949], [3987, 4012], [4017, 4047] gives -3.66 angstrom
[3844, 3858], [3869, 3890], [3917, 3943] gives 0.01 angstrom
